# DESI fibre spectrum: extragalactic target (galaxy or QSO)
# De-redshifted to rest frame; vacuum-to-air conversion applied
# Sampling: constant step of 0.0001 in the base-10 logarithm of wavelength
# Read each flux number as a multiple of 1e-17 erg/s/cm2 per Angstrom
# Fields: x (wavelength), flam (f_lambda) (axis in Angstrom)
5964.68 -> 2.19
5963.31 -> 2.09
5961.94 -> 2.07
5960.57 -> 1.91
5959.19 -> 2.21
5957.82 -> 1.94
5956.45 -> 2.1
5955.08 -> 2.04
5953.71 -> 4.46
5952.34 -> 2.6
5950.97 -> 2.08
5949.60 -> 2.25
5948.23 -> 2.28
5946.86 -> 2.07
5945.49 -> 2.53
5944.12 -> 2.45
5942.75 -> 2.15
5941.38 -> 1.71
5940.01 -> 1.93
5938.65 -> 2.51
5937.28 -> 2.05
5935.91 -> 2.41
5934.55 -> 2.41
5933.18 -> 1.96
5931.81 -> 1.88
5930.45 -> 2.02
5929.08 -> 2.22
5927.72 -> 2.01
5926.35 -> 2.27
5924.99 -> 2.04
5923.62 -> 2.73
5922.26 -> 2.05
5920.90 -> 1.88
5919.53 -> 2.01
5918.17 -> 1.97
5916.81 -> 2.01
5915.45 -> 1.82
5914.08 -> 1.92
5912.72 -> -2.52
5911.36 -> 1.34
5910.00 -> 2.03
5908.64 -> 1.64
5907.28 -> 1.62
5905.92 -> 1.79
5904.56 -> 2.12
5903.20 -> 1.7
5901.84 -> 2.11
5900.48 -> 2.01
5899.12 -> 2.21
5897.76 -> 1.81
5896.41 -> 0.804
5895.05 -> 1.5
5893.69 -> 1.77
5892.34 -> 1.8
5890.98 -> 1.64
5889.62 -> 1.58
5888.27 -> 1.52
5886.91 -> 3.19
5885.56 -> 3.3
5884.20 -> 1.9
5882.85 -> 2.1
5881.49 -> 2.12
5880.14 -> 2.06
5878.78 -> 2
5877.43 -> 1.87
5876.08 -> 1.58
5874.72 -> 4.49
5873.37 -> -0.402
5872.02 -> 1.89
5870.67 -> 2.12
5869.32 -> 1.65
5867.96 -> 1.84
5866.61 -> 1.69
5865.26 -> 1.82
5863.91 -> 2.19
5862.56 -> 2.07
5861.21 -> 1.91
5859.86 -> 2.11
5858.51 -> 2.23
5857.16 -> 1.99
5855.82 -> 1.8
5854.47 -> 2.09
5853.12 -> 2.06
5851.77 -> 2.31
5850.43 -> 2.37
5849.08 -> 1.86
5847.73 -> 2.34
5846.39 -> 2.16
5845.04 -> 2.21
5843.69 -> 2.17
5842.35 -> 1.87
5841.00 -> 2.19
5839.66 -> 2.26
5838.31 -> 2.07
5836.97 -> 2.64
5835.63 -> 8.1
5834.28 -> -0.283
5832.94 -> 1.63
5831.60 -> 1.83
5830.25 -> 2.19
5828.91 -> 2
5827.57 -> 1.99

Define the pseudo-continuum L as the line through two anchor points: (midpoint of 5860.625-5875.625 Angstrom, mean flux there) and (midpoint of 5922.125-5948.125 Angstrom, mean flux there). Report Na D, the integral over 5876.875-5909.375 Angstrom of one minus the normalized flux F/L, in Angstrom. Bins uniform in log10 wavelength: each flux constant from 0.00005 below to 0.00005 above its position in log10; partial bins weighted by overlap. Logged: 1.55 Angstrom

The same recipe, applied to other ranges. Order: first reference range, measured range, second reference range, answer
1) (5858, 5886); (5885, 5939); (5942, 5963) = 7.5 Angstrom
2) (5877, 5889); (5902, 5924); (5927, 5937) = 5.5 Angstrom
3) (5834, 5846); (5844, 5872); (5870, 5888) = 4.5 Angstrom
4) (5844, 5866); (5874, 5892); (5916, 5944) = -1.2 Angstrom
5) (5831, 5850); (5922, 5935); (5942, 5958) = 1.4 Angstrom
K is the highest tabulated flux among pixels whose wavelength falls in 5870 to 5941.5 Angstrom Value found 4.49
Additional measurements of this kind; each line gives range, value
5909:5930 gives 2.73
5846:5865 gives 2.37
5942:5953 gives 2.6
